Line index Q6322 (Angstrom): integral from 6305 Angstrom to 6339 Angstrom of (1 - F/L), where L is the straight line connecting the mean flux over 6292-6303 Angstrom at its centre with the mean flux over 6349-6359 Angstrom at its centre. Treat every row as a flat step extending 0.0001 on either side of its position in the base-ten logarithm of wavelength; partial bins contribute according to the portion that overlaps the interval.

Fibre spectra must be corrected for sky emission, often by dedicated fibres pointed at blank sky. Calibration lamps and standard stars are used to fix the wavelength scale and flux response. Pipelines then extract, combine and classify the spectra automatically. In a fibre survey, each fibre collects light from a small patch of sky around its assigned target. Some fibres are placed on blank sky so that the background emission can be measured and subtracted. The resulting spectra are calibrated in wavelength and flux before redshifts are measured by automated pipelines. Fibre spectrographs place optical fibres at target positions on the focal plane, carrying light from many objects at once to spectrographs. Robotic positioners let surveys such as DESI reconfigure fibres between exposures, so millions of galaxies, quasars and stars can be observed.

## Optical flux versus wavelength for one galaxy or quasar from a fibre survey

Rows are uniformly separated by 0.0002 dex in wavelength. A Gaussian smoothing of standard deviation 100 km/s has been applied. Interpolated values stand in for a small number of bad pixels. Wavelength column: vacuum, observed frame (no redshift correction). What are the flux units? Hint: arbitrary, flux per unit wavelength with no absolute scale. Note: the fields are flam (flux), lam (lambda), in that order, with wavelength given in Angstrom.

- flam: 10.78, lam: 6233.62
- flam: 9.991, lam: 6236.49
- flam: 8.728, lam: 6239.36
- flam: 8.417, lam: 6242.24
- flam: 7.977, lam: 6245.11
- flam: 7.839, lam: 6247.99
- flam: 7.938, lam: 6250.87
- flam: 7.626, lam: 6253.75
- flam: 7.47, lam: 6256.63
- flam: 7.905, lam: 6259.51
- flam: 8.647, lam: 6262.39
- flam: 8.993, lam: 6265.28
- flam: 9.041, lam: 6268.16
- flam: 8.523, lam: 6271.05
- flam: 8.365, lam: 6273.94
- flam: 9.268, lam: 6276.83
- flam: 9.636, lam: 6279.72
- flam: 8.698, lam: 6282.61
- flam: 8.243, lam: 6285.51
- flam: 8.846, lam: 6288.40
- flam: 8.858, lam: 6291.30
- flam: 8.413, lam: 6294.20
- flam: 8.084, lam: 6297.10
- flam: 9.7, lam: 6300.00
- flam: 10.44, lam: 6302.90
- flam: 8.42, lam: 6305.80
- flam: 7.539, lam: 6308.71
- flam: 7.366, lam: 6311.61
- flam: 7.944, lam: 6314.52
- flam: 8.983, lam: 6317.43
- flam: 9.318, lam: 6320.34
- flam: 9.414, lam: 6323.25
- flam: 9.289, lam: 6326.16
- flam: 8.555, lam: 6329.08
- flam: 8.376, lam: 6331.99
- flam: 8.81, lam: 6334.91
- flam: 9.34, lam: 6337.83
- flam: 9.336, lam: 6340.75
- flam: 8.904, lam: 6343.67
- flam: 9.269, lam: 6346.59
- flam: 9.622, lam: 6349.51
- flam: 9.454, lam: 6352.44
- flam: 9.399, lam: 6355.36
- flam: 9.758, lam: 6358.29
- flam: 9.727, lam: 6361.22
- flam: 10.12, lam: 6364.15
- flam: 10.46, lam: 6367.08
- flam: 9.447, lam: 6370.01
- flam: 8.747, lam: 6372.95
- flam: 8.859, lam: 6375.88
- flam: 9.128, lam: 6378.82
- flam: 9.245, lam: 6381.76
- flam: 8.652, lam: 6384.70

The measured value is 2.3 Angstrom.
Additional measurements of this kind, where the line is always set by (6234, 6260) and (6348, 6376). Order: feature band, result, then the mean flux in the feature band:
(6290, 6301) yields 0.2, 8.72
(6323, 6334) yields 0.4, 8.85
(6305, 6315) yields 1.4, 7.76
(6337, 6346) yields 0.2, 9.19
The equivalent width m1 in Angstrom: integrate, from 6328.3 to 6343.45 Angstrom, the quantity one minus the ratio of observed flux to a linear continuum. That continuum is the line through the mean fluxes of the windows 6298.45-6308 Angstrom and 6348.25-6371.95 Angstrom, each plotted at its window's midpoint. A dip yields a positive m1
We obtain 1.1 Angstrom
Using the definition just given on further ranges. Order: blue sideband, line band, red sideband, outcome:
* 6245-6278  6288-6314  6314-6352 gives 0.35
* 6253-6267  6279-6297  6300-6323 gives -0.52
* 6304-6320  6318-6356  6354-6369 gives -0.49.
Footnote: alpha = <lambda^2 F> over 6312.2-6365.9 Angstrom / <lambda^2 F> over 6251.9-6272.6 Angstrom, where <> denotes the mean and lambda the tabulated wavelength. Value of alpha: 1.13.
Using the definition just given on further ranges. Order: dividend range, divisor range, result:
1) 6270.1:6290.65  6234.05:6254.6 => 1.05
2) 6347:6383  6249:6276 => 1.18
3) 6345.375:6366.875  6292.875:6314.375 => 1.15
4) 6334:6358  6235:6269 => 1.14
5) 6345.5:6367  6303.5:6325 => 1.15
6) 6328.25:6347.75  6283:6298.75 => 1.07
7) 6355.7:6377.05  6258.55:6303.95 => 1.11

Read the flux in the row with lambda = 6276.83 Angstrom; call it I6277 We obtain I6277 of 9.268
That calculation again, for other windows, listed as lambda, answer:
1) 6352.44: 9.454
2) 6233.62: 10.78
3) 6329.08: 8.555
